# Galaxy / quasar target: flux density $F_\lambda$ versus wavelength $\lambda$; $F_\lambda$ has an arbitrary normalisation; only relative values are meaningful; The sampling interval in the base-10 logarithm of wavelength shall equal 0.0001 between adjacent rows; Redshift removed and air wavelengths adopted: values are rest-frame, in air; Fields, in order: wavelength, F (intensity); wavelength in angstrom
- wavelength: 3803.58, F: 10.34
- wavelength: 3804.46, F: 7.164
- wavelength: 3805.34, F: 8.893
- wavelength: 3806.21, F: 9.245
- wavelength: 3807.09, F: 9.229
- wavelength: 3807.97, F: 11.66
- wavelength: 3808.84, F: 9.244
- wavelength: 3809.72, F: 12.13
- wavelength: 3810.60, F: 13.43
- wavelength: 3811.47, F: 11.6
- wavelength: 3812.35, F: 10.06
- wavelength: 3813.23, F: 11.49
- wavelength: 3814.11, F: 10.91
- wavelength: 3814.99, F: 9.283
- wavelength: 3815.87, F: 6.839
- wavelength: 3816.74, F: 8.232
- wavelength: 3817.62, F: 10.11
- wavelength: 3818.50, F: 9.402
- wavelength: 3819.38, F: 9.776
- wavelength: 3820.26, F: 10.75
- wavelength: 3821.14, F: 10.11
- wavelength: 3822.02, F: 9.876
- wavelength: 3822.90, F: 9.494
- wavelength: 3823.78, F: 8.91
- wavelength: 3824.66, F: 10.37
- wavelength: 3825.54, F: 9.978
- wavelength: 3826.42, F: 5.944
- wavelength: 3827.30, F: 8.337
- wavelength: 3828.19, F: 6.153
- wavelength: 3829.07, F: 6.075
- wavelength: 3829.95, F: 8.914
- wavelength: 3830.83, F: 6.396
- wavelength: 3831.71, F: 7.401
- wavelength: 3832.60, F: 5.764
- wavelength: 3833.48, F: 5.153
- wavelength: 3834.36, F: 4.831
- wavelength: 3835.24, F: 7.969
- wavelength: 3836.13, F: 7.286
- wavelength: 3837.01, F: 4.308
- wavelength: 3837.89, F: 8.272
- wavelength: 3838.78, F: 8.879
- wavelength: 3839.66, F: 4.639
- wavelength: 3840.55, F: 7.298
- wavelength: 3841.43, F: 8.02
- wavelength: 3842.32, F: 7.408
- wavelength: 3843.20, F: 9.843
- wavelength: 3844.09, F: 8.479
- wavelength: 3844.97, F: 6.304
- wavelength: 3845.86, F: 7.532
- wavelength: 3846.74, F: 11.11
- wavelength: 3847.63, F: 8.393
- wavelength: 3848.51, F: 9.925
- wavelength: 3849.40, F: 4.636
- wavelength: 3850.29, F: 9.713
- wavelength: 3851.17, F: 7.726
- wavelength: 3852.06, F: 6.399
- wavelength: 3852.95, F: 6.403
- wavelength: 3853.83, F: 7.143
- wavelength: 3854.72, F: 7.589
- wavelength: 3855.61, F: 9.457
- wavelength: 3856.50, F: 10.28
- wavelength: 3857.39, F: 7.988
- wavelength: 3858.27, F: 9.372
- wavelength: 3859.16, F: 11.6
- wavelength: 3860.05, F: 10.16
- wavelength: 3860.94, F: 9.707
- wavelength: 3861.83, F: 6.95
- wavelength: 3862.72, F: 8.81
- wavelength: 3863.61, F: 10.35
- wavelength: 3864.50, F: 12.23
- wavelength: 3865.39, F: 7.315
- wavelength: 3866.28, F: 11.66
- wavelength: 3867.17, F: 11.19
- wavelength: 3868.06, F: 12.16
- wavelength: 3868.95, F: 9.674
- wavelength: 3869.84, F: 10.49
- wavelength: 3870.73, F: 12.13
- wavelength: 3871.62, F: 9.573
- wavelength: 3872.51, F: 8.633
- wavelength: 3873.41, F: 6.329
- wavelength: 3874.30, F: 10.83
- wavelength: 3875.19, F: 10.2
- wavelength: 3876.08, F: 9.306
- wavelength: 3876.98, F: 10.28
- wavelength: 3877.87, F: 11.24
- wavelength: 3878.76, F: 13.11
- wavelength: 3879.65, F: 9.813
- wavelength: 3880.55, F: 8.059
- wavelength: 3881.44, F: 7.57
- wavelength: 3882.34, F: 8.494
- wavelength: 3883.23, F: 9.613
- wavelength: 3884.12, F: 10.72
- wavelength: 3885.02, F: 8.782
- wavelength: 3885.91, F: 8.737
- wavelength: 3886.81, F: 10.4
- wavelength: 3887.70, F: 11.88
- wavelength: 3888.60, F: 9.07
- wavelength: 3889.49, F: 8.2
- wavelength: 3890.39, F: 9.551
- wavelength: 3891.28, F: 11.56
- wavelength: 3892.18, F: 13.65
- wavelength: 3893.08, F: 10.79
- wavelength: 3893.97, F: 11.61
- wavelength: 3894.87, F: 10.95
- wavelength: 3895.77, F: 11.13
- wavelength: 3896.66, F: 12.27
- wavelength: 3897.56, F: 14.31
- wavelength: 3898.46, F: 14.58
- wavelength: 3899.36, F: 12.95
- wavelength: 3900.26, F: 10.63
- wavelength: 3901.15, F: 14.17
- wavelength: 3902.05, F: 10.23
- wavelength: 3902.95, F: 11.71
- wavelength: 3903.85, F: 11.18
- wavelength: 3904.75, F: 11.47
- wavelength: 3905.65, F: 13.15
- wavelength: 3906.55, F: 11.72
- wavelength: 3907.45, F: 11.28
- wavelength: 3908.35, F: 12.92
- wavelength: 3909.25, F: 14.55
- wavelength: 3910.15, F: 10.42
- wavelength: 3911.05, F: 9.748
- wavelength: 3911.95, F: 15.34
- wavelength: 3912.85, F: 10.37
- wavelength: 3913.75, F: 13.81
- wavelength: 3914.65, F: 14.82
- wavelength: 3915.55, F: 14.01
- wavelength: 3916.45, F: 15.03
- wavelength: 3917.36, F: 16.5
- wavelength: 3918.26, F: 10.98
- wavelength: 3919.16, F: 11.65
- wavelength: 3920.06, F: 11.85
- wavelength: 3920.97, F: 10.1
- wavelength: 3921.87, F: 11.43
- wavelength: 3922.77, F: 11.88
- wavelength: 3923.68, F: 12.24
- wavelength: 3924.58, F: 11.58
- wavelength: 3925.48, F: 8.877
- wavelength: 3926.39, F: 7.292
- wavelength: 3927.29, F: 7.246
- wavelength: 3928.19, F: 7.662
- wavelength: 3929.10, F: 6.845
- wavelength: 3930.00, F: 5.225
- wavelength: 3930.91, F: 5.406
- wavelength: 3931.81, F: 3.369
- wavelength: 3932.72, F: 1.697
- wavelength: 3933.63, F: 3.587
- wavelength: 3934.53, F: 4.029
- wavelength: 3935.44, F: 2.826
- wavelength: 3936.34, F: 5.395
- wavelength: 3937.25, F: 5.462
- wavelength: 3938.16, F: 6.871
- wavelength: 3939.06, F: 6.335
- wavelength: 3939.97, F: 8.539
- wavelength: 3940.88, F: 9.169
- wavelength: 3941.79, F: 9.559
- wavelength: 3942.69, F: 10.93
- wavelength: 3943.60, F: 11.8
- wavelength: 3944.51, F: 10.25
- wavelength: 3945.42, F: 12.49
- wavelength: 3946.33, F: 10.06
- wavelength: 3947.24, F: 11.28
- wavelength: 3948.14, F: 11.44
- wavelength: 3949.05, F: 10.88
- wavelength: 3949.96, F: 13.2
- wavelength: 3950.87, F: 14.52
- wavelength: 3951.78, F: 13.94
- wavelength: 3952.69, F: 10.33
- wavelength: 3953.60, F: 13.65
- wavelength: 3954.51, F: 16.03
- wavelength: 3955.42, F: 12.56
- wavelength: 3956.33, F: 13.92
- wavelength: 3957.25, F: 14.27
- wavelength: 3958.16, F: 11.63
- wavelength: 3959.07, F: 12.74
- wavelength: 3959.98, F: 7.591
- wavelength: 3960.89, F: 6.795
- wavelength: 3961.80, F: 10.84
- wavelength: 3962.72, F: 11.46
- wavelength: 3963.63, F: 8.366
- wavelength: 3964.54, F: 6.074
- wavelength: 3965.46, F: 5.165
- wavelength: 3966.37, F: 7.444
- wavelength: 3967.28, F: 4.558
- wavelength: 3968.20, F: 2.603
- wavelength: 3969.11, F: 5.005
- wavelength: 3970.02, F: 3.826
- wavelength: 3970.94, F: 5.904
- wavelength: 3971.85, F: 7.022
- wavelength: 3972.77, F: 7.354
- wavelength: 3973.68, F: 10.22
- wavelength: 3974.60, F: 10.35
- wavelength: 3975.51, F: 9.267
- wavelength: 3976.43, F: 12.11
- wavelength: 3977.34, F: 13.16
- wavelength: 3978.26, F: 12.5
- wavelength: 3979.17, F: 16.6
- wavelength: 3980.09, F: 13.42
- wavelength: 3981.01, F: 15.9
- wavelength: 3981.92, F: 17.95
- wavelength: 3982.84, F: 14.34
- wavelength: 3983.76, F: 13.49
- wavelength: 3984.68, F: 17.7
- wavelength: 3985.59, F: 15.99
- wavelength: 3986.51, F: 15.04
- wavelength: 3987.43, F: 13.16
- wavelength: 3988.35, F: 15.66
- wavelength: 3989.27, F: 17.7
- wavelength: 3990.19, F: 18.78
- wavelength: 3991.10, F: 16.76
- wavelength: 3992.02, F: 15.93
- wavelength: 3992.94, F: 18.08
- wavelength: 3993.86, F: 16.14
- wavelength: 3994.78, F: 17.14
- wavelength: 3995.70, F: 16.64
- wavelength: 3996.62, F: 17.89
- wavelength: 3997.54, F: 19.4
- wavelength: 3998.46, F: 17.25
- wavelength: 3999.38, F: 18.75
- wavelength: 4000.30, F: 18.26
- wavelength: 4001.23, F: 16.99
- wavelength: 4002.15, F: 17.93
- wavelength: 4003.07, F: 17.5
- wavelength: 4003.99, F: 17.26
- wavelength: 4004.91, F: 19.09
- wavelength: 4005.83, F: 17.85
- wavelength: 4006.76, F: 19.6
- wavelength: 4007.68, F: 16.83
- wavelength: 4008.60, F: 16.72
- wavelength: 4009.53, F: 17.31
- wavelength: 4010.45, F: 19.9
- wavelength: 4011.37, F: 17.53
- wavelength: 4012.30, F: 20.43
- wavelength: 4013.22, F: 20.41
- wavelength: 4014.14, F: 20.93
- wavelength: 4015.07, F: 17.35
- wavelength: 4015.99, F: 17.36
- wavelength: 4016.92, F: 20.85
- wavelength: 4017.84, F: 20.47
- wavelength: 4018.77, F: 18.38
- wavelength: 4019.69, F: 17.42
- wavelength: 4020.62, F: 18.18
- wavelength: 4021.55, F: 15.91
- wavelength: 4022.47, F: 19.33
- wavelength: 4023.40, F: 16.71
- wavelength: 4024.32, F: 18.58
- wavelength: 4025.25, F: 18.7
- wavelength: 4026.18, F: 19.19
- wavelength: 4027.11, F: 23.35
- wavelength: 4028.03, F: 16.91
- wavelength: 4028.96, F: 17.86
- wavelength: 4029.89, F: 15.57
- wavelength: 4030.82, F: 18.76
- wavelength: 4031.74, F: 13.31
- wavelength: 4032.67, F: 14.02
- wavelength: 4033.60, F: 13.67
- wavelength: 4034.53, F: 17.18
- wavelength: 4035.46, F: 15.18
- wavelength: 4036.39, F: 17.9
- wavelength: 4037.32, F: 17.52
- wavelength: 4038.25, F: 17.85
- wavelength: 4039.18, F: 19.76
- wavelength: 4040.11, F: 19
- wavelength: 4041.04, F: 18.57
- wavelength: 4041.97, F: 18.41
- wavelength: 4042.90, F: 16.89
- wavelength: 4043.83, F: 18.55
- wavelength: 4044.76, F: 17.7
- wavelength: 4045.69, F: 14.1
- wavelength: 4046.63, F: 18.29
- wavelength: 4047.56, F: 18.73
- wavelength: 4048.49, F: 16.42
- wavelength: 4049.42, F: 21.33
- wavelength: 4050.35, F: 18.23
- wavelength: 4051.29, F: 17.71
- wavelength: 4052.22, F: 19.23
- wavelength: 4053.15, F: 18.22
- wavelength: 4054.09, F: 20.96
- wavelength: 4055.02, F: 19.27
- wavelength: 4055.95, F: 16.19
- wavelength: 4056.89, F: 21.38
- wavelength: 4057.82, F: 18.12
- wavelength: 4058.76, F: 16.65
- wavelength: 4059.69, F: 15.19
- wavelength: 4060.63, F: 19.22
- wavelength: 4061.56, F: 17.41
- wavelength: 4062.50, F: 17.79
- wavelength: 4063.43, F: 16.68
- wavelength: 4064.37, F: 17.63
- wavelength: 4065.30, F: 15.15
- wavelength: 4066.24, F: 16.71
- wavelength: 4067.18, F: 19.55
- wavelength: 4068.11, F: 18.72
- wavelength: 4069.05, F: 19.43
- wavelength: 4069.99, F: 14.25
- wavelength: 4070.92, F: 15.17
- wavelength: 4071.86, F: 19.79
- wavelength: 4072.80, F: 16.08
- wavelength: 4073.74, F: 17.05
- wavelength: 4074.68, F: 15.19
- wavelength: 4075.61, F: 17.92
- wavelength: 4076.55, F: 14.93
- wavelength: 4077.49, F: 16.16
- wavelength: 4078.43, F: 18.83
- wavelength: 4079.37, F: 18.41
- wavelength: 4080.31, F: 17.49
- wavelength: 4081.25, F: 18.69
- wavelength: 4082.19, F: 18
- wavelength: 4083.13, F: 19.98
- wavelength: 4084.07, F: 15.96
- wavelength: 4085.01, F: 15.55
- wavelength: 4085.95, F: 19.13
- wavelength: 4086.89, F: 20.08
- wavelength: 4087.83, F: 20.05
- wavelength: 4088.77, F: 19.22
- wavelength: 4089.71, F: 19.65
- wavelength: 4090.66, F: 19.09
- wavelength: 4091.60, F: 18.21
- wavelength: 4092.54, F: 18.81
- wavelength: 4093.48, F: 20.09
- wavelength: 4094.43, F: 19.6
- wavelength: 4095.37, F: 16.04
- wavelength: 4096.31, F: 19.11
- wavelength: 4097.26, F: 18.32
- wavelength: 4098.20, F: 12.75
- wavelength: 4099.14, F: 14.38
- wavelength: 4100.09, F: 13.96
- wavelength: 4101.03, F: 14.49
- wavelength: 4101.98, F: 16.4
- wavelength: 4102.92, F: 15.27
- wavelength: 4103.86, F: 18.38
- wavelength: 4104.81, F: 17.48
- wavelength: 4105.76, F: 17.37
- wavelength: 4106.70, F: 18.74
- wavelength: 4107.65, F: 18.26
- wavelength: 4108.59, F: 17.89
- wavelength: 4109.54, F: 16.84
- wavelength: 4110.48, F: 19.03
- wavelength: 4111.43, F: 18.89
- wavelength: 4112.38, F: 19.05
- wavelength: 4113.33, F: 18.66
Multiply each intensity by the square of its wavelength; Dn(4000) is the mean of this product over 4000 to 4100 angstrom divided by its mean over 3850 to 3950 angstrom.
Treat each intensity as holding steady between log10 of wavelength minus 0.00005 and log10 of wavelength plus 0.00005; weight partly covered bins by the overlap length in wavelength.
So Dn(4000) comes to 1.9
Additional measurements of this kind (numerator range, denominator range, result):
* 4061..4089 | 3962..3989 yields 1.71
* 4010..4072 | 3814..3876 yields 2.31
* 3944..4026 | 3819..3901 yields 1.66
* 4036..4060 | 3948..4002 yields 1.47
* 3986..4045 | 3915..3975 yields 1.99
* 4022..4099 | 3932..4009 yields 1.52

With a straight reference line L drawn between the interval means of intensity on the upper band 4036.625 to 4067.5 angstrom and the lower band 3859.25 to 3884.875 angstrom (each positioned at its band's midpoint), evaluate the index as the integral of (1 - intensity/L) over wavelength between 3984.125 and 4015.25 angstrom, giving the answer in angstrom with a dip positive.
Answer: -3.9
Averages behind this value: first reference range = 9.89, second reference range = 18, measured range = 17.6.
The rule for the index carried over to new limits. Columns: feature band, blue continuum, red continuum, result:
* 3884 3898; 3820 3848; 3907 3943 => -3.2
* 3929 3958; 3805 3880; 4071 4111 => 7.5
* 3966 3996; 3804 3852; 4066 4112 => 2.7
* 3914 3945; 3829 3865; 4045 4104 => 6.8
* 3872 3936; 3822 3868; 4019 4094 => 2.7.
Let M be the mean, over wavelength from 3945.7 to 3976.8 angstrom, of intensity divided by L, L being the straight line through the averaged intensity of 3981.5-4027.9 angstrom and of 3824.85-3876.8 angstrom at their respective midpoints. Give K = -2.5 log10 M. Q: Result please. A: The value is 0.466 mag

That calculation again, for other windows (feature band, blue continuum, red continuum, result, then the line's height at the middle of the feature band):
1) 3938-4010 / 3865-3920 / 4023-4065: 0.153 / 14.8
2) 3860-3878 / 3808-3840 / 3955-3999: -0.023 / 9.72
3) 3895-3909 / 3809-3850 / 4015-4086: -0.071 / 11.5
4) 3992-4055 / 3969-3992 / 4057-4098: -0.194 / 15.1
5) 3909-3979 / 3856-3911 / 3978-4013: 0.394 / 14.1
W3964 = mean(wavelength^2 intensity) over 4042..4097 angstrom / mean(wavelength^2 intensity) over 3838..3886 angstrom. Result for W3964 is 2.19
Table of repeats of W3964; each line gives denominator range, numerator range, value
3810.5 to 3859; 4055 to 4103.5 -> 2.38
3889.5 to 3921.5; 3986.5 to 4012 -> 1.49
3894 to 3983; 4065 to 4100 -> 1.83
